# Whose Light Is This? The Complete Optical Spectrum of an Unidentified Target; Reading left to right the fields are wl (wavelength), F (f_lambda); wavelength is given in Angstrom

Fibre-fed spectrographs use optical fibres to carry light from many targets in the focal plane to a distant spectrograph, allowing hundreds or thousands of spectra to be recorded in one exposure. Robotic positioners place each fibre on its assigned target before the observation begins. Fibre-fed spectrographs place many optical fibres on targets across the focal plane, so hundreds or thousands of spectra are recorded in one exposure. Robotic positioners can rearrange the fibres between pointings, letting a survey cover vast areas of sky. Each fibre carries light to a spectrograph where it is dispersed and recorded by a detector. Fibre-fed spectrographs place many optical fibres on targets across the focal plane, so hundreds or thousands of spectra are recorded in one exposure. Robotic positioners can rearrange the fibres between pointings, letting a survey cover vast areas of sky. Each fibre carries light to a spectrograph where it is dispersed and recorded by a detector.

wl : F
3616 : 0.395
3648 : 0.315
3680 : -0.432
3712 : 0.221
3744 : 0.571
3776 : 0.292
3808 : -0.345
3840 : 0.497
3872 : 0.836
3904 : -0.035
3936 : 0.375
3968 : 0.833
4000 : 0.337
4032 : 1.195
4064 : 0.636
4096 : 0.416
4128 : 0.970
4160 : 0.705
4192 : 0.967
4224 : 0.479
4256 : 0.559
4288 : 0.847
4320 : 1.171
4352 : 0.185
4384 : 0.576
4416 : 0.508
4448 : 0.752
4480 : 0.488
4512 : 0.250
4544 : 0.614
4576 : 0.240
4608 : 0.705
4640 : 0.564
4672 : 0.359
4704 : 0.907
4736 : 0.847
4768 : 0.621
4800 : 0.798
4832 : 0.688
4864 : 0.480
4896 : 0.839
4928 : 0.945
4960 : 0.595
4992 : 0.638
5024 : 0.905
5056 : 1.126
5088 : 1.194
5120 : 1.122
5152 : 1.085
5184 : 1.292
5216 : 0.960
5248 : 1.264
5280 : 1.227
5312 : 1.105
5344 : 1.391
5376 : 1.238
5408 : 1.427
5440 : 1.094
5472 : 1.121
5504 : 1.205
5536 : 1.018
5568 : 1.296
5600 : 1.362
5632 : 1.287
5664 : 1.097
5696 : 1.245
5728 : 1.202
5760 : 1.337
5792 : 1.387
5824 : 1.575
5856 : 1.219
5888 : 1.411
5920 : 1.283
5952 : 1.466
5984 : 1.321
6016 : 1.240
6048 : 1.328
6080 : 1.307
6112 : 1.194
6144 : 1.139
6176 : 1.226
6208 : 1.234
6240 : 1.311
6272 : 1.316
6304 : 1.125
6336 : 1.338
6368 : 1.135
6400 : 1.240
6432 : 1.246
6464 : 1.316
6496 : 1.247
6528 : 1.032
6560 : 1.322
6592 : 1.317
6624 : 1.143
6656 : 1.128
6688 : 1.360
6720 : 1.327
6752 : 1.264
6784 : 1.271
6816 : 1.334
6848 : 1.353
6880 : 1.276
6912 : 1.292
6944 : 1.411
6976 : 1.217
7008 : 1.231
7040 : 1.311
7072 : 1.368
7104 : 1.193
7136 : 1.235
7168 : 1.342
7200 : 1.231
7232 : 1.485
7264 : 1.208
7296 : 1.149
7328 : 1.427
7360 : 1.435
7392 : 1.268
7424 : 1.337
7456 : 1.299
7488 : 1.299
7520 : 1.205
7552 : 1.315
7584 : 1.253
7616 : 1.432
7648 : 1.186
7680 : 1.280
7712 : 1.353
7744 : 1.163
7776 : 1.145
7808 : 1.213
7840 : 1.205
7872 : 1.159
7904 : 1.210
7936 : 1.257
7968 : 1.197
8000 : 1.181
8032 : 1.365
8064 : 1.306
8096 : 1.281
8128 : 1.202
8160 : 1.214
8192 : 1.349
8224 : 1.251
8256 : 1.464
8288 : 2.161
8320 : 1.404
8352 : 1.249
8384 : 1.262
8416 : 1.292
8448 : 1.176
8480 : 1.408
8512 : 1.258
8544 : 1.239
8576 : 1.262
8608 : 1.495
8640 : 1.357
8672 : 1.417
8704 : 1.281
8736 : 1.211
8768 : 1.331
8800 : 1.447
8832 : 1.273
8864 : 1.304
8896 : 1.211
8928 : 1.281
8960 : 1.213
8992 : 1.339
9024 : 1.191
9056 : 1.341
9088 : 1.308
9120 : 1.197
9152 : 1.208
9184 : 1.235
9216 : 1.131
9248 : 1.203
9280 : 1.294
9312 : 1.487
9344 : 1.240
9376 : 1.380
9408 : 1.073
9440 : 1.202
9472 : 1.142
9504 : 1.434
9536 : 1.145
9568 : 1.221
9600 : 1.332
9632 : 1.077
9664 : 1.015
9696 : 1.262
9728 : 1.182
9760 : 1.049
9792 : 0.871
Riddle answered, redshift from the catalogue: 0.261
